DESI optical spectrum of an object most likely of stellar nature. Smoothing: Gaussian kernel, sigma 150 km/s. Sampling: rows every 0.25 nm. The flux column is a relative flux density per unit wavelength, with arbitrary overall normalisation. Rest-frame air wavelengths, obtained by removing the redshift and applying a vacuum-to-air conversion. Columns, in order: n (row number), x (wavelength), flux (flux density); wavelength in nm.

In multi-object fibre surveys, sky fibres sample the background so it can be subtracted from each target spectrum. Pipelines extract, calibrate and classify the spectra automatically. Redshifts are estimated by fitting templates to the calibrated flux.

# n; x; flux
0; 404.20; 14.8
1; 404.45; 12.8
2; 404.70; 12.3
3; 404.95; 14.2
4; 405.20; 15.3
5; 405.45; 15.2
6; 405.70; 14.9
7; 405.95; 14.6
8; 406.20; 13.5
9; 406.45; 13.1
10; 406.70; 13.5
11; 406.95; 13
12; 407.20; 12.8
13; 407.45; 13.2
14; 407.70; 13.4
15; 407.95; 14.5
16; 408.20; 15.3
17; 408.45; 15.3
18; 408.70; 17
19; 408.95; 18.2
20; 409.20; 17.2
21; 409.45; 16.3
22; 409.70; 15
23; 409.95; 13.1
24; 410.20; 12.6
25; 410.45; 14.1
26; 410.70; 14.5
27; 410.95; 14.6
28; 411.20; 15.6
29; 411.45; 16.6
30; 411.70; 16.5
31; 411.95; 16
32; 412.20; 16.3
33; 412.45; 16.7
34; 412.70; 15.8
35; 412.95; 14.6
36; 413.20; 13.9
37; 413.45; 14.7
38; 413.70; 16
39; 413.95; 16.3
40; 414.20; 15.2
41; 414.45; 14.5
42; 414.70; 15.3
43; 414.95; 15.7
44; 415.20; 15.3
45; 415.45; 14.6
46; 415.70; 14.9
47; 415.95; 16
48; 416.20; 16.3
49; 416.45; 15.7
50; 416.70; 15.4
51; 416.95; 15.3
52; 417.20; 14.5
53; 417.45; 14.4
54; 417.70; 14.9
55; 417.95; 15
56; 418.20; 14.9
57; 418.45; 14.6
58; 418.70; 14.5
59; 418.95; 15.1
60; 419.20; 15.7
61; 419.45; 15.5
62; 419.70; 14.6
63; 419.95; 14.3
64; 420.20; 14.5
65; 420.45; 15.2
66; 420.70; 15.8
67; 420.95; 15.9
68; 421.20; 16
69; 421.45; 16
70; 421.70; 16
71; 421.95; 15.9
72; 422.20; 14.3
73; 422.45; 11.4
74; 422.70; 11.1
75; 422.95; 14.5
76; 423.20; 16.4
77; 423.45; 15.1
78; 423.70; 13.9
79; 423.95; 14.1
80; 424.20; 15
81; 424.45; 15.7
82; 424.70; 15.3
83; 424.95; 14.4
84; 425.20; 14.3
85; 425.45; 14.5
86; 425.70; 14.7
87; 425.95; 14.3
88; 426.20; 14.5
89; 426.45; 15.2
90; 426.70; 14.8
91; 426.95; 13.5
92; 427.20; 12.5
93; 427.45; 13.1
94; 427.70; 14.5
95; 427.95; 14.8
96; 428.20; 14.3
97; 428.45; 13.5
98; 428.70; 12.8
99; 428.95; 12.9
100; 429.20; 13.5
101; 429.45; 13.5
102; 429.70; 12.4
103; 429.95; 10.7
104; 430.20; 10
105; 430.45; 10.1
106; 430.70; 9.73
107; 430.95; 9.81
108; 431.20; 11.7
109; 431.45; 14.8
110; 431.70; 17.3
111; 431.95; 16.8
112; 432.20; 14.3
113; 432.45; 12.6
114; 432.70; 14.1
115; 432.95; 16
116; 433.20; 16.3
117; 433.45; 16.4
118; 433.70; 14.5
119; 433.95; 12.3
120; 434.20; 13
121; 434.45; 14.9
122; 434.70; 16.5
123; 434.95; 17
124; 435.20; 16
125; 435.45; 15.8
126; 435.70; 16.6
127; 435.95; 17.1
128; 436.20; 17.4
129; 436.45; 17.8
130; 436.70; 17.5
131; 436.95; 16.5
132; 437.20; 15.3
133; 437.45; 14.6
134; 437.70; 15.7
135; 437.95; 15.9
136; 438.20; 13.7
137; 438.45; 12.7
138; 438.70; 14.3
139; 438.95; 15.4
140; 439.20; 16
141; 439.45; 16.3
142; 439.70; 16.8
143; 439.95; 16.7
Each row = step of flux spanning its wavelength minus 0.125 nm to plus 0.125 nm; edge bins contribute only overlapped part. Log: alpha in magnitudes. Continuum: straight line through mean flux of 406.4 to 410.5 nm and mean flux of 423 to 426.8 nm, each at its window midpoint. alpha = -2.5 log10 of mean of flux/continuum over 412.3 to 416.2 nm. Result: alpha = -0.05 mag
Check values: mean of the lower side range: 14.6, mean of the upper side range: 14.8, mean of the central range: 15.3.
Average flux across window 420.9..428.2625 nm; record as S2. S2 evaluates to 14.5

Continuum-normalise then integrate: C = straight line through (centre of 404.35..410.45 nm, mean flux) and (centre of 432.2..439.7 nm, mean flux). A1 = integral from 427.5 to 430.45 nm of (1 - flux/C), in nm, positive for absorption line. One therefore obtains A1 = 0.453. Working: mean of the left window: 14.4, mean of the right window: 15.5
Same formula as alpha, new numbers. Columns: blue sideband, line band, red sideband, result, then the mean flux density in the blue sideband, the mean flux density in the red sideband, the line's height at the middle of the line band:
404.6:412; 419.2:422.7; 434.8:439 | 0.02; 14.7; 15.9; 15.2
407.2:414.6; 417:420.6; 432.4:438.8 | 0.03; 15.2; 15.4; 15.3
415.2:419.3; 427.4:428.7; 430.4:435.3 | 0.04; 15.1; 14.3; 14.5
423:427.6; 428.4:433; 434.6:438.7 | 0.18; 14.5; 16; 15.2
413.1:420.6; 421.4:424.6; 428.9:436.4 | 0.01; 15.1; 14.2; 14.7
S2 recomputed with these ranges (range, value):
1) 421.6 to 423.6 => 14.3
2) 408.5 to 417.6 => 15.4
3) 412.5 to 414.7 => 15.2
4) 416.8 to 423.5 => 14.9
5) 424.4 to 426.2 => 14.7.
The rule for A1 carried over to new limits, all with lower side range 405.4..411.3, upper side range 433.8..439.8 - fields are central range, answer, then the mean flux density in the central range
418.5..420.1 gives 0.01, 14.9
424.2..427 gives 0.09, 14.7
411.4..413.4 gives -0.13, 15.7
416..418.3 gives -0.04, 15.2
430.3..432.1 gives 0.30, 12.9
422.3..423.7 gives 0.13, 13.7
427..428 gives 0.11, 13.6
